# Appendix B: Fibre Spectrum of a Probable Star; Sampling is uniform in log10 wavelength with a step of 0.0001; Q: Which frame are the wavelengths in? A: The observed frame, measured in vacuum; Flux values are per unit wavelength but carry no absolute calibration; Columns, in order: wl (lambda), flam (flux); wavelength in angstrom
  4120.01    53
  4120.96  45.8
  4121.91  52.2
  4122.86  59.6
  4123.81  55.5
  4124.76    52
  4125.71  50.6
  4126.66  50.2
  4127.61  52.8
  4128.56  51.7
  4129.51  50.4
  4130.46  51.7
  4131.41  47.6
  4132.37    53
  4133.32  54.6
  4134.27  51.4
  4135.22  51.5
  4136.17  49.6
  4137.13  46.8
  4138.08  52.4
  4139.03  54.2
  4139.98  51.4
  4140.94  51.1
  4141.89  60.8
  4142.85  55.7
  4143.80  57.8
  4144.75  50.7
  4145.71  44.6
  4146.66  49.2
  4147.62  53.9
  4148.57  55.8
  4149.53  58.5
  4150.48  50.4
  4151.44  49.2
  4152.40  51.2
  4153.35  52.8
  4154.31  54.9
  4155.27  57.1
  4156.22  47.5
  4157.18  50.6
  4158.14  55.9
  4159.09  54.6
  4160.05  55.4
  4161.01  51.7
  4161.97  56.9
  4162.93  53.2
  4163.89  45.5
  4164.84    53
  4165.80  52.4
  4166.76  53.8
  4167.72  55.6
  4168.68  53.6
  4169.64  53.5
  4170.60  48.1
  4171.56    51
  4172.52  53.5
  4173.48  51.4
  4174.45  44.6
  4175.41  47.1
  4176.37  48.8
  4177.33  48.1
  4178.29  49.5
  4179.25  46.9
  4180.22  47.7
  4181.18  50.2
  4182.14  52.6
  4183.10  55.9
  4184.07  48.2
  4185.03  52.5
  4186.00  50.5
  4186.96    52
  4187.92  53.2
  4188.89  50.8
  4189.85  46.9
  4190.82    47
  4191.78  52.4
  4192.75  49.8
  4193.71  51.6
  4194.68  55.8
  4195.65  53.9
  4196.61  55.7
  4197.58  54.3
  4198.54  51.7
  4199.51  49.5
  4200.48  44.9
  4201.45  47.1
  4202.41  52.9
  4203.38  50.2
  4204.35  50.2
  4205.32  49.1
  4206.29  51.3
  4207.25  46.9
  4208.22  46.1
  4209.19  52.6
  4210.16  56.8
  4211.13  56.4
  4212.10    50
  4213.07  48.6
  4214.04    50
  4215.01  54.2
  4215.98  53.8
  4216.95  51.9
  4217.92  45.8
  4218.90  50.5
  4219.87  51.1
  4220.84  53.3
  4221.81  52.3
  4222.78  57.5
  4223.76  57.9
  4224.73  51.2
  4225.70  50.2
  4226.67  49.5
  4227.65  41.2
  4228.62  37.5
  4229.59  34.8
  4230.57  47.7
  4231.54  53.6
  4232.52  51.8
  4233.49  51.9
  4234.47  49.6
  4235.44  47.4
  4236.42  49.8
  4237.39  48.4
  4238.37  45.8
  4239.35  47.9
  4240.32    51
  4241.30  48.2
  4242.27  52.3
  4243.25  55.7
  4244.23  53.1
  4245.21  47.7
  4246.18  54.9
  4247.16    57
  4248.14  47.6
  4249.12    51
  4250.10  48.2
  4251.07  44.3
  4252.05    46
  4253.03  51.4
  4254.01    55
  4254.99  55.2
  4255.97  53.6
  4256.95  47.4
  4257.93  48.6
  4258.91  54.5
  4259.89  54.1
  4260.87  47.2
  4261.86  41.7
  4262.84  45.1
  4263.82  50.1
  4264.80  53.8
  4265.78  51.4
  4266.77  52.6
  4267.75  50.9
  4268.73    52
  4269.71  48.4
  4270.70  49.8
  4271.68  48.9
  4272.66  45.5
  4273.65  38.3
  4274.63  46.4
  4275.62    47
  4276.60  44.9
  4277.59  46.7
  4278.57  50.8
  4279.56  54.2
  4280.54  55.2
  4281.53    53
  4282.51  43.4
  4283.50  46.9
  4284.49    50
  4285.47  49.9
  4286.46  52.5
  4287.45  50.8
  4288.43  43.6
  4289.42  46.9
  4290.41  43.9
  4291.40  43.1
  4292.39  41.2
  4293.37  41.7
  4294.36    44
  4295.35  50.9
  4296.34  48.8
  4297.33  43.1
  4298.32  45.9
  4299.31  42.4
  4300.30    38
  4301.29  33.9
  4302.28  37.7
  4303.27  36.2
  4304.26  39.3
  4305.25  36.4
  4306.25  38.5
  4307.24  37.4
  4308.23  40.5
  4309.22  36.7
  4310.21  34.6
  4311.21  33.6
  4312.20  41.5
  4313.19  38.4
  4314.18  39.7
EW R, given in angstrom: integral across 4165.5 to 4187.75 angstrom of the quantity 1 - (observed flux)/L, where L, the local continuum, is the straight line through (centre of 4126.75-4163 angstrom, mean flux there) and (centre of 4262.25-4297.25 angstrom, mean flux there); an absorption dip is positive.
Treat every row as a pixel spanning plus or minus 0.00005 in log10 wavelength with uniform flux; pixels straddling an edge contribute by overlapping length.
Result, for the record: 0.3 angstrom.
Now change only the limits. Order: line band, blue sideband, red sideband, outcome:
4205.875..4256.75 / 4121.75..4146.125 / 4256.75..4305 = -1.79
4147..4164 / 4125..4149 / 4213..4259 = -0.51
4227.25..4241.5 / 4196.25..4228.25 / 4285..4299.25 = 0.71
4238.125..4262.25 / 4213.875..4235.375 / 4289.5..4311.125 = -1.93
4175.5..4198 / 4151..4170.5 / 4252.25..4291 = 0.43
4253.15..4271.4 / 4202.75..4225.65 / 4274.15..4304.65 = -1.10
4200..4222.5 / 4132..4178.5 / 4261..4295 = -0.28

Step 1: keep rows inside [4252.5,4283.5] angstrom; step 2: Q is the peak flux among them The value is 55.2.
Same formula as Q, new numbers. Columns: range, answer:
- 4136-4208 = 60.8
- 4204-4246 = 57.9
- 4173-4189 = 55.9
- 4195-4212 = 56.8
